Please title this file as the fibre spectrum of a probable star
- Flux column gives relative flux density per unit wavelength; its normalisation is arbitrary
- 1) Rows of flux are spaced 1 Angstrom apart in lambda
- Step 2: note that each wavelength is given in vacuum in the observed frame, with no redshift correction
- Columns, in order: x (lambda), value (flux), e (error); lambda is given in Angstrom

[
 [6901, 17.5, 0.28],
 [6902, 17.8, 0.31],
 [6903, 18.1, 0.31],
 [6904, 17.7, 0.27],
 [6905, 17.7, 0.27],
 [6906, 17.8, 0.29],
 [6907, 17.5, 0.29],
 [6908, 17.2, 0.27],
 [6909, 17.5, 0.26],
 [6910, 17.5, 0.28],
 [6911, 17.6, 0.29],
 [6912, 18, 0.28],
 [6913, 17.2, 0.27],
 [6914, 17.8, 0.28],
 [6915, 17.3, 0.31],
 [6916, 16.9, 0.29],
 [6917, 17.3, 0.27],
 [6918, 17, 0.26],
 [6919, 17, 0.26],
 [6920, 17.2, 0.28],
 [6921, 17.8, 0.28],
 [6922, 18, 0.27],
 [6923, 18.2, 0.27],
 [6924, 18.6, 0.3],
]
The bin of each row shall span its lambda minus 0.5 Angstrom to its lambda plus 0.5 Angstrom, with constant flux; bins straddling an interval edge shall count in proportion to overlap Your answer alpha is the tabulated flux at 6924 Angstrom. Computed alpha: 18.6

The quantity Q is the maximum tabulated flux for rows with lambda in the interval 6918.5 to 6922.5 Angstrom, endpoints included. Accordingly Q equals 18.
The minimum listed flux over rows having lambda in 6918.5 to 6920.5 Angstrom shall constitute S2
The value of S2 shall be 17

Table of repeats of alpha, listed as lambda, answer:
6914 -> 17.8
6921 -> 17.8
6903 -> 18.1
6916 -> 16.9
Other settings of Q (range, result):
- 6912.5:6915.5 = 17.8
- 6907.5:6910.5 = 17.5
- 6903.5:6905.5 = 17.7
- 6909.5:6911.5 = 17.6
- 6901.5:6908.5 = 18.1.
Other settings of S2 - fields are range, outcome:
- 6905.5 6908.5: 17.2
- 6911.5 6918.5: 16.9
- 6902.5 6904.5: 17.7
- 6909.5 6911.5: 17.5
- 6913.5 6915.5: 17.3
